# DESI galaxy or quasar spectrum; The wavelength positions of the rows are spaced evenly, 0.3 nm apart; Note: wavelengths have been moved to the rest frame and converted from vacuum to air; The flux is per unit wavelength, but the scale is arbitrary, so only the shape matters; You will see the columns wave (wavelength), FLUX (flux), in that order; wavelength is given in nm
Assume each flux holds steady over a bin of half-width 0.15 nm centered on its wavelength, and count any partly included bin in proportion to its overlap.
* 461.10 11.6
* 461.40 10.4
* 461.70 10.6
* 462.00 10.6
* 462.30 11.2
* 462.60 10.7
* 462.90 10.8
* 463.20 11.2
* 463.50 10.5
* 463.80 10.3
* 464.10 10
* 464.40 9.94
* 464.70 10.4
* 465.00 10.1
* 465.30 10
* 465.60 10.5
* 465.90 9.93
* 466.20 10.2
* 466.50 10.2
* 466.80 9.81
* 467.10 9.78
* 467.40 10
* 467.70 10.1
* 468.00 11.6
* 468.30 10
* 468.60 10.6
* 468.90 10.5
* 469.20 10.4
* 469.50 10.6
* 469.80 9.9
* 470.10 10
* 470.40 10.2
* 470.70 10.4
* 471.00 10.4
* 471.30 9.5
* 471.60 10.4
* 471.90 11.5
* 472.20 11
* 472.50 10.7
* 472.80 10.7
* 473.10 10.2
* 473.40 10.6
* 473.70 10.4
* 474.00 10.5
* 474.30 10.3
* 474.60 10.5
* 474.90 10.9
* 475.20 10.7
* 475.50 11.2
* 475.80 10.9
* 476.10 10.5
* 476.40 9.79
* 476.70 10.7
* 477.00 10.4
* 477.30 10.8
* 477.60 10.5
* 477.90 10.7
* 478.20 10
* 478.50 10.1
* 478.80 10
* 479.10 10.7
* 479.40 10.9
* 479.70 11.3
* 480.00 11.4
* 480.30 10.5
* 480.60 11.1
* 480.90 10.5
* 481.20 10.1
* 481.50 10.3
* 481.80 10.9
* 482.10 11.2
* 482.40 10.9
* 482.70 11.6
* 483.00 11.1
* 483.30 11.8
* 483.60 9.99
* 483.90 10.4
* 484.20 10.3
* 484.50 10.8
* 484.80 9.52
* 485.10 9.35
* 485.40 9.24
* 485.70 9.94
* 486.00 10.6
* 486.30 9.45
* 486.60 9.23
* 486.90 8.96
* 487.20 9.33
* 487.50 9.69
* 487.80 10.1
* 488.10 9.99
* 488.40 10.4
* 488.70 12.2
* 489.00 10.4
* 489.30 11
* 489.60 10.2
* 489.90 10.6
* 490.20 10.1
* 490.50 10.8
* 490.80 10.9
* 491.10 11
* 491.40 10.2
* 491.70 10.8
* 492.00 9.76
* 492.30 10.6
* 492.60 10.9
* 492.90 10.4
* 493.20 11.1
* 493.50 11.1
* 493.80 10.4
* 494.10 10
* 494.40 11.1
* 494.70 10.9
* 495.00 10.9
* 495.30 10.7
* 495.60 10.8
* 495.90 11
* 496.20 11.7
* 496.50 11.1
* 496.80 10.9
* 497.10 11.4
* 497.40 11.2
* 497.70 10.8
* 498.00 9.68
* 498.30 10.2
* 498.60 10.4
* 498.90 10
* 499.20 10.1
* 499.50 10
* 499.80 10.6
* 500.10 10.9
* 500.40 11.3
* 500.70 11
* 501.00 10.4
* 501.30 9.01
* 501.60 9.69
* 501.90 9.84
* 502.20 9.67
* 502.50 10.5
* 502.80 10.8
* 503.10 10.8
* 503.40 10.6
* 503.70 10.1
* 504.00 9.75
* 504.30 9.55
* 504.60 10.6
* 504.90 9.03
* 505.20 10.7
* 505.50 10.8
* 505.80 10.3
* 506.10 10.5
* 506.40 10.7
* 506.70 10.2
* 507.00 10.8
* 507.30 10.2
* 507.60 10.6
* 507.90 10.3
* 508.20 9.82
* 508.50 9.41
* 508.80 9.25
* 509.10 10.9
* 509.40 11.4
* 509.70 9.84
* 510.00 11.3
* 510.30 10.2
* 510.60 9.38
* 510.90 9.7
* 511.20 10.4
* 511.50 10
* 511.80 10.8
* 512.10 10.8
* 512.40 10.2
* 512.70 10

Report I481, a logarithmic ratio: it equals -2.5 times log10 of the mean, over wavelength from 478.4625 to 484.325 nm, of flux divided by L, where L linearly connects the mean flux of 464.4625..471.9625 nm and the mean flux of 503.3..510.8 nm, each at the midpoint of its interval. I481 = -0.05 mag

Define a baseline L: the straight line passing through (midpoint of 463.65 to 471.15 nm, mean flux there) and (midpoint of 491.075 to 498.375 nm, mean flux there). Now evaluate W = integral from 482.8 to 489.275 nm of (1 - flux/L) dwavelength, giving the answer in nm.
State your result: 0.26 nm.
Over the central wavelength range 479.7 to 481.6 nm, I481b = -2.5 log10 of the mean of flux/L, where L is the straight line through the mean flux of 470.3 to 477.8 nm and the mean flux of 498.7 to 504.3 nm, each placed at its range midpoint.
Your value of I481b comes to -0.02 mag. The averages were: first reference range 10.6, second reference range 10.3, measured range 10.7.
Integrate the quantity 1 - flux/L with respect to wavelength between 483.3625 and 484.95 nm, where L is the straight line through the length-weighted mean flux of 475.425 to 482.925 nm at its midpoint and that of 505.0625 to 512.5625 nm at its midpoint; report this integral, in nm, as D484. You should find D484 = 0.05 nm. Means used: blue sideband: 10.7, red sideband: 10.3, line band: 10.3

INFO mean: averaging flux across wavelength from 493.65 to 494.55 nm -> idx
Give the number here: 10.5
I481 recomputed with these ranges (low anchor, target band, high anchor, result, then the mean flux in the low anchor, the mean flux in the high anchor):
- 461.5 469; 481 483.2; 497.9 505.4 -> -0.06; 10.4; 10.2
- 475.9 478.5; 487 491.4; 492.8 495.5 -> 0.02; 10.4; 10.7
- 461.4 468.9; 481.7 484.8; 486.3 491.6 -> -0.05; 10.4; 10.3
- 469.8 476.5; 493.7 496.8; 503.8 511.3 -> -0.06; 10.5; 10.2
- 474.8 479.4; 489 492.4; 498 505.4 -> -0.02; 10.5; 10.2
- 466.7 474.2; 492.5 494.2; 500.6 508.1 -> -0.04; 10.4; 10.2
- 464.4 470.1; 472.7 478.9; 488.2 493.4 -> -0.01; 10.2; 10.7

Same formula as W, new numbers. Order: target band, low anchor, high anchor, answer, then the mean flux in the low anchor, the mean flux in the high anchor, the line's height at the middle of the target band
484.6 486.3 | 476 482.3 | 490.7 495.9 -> 0.14 nm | 10.6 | 10.7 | 10.6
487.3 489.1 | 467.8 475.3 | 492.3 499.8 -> 0.03 nm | 10.5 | 10.7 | 10.6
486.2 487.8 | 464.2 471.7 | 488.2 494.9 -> 0.18 nm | 10.2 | 10.7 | 10.6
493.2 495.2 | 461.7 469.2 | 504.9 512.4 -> -0.08 nm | 10.4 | 10.3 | 10.3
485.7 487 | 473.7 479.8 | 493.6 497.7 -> 0.14 nm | 10.6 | 10.9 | 10.7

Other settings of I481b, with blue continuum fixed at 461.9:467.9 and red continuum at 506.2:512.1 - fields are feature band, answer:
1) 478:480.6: -0.03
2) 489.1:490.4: -0.02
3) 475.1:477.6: -0.03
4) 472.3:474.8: -0.02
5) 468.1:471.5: 0.01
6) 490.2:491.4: -0.04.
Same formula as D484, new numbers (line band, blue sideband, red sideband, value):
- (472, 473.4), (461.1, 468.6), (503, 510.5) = -0.04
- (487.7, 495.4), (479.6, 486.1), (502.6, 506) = -0.13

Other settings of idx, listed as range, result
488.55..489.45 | 11.2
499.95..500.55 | 11.1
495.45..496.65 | 11.2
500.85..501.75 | 9.7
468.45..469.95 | 10.4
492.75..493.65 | 10.9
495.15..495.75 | 10.8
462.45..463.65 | 10.8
